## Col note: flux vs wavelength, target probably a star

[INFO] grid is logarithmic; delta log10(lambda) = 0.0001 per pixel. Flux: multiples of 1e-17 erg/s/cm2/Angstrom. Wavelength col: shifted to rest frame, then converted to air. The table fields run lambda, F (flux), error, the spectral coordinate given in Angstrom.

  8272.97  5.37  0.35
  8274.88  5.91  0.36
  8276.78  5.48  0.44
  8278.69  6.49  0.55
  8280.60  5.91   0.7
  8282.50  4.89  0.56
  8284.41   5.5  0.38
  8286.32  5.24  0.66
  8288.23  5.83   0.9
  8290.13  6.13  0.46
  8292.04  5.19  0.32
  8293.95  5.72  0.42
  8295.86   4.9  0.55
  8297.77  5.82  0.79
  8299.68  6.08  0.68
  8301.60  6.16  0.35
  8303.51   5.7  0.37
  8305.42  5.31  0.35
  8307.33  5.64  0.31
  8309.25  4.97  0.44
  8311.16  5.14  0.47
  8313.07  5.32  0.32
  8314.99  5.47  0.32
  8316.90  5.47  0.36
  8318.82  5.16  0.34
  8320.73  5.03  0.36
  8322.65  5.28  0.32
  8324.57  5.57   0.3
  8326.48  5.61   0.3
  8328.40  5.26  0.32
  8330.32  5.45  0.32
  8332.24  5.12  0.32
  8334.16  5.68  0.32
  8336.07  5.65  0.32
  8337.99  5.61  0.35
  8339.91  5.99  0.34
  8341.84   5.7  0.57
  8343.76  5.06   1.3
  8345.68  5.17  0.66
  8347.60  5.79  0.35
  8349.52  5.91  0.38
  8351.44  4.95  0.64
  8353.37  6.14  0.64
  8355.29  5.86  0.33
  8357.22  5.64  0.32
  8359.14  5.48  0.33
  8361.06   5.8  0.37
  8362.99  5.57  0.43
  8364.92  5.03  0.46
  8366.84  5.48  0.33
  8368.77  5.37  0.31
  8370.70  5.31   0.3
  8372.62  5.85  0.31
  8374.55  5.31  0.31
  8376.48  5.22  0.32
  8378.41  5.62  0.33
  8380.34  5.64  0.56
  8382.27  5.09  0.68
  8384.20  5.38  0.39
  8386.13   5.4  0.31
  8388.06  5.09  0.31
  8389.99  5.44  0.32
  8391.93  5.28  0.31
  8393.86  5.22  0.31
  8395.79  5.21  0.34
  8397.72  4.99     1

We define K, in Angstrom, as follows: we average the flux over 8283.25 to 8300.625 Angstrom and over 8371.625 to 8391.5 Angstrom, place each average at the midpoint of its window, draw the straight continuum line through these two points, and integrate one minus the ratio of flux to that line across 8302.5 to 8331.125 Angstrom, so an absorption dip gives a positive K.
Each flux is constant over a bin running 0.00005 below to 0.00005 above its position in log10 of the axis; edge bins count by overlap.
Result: 0.93 Angstrom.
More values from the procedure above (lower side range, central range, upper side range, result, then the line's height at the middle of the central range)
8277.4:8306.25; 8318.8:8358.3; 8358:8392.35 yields 0.03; 5.52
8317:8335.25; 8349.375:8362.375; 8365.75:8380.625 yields -0.57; 5.43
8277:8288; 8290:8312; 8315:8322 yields -0.47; 5.43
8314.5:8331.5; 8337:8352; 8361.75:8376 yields -0.42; 5.39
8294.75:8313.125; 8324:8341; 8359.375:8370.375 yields -0.21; 5.48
